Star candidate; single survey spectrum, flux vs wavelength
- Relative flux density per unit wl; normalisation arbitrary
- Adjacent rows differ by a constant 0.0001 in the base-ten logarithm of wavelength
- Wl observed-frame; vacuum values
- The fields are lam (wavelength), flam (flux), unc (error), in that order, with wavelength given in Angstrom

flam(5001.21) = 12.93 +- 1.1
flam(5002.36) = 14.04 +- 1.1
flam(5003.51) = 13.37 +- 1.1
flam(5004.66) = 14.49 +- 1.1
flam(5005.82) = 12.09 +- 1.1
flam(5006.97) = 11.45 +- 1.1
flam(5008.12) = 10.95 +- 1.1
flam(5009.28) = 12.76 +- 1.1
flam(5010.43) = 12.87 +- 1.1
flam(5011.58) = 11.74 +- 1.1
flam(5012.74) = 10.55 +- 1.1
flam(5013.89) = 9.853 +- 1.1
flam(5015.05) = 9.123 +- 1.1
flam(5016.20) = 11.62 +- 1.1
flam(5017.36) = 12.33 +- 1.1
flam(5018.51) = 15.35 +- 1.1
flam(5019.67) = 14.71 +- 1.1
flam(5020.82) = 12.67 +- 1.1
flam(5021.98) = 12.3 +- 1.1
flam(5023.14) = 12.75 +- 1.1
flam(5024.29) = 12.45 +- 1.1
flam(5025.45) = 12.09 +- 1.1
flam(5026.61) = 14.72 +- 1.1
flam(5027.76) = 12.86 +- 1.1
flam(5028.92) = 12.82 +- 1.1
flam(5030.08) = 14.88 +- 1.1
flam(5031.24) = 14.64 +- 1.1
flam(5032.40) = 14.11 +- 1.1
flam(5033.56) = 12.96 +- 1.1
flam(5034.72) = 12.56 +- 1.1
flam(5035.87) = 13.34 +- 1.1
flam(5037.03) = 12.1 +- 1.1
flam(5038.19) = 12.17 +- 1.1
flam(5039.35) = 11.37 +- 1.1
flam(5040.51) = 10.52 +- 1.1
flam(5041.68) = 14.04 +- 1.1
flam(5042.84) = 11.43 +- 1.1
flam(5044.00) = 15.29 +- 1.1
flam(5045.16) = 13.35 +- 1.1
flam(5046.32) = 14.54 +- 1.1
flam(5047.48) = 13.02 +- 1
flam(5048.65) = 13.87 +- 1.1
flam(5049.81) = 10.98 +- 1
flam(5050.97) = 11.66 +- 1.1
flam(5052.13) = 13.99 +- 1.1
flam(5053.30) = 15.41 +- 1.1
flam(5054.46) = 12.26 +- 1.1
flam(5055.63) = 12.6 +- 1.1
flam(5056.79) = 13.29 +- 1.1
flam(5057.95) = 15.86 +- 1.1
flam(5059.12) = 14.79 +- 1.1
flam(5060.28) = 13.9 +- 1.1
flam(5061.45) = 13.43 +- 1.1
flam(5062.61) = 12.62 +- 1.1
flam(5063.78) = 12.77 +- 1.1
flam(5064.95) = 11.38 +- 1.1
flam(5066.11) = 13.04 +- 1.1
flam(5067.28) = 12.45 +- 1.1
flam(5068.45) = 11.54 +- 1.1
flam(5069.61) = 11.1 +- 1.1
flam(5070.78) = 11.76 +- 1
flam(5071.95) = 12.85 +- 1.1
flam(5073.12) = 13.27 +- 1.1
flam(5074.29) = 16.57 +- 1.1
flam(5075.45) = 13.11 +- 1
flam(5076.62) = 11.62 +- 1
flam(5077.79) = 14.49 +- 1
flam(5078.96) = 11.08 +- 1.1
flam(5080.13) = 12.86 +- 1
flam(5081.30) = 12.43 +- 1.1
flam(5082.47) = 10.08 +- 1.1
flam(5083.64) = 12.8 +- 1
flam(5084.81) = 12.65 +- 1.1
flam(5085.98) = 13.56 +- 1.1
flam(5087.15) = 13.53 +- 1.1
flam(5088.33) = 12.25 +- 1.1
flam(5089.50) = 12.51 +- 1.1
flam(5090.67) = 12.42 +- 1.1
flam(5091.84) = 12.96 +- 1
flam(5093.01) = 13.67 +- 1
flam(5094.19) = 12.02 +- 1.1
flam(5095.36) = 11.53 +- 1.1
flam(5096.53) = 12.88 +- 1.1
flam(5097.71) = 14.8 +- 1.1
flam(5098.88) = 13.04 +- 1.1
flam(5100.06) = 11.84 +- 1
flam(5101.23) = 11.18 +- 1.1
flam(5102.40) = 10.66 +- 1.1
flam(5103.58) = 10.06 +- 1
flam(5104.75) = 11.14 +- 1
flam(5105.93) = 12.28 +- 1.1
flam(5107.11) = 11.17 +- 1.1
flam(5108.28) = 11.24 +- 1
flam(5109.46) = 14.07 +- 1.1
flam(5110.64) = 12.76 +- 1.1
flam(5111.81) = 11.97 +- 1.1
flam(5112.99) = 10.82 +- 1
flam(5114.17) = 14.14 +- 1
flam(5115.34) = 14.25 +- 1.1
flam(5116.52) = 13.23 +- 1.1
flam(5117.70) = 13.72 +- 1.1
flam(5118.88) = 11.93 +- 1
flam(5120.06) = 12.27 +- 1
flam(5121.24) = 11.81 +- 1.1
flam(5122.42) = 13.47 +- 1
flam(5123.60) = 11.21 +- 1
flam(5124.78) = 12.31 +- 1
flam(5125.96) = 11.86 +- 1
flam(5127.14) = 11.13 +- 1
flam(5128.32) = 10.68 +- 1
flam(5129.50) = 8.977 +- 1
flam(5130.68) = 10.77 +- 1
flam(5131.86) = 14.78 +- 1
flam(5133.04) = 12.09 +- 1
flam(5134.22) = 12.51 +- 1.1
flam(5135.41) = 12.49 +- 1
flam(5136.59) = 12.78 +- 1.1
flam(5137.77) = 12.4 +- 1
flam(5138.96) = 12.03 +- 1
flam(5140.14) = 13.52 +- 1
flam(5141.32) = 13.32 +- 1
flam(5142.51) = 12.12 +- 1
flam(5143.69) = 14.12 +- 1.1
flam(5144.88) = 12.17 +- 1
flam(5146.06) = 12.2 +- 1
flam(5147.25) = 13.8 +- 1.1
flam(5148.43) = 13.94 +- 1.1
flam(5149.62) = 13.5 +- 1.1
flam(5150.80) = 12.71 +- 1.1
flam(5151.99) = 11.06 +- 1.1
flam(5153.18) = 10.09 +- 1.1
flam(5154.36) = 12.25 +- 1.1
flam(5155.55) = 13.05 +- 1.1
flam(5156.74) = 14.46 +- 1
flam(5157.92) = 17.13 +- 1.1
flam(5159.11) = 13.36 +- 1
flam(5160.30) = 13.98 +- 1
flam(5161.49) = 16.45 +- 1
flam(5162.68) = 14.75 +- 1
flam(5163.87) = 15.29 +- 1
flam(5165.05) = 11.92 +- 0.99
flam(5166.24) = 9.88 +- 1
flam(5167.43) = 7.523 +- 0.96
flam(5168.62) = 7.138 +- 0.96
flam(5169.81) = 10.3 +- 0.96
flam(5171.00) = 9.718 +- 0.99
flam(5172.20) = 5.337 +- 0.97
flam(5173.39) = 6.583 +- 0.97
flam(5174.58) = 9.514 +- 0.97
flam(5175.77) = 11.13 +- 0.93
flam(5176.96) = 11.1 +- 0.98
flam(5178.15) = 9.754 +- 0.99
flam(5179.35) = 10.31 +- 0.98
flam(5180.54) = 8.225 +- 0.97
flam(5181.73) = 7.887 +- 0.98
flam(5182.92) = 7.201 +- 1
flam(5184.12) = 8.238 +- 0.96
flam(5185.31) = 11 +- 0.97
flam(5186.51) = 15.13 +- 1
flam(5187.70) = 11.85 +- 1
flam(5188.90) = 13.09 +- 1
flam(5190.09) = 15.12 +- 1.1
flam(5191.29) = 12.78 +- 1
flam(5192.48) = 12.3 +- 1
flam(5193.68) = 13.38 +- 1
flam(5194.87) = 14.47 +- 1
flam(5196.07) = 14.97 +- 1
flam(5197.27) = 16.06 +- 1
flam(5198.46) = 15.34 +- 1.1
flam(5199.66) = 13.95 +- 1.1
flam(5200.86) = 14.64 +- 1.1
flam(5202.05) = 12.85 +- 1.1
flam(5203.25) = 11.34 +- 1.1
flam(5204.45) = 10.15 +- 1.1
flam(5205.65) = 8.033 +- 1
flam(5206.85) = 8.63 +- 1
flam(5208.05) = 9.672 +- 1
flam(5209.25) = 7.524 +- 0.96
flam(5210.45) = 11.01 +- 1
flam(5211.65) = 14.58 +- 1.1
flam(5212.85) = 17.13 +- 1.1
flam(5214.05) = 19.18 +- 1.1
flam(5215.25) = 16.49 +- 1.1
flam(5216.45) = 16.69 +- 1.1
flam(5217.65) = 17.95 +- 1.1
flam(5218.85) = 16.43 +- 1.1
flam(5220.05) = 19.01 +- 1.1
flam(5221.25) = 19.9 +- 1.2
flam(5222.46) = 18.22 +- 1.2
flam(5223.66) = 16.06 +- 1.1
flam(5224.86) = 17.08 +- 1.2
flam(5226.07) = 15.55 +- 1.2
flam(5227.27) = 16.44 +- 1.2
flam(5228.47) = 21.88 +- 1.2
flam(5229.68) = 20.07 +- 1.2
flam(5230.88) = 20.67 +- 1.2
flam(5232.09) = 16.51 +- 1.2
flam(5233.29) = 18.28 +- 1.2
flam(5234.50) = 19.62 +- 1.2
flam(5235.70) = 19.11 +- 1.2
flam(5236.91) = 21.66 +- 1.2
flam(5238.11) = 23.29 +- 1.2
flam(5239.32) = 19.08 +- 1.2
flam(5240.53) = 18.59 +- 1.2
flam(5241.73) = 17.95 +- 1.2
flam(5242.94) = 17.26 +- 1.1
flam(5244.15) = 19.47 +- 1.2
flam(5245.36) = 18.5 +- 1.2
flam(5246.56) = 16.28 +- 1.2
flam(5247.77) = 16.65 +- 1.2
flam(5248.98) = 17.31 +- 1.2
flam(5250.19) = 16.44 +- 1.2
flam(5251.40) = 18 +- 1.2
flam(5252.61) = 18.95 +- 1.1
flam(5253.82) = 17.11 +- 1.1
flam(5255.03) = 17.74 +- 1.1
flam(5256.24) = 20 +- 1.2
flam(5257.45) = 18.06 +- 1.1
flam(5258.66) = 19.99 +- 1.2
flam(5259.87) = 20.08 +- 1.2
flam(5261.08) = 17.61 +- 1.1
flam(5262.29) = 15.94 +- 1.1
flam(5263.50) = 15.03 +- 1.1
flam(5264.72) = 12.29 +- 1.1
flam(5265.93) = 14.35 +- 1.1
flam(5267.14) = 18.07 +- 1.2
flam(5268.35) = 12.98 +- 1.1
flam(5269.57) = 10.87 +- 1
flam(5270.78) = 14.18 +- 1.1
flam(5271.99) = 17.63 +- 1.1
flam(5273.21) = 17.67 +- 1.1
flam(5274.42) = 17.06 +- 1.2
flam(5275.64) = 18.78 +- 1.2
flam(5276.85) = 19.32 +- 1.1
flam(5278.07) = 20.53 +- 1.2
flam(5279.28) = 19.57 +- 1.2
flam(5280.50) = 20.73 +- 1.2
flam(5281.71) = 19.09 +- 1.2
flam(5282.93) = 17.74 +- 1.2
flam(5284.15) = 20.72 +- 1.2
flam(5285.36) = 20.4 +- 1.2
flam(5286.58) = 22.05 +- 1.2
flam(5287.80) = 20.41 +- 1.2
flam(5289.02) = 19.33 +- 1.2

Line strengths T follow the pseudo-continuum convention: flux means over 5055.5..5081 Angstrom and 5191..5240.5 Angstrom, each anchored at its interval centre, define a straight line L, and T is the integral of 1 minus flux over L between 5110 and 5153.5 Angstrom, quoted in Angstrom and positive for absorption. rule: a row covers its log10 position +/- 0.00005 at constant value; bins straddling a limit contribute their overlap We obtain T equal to 5.6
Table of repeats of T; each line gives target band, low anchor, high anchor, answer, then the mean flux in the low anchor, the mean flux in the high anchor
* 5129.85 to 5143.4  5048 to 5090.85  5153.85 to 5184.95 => -1.3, 12.9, 10.9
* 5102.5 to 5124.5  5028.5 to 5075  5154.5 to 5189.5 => -0.4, 13.1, 11.1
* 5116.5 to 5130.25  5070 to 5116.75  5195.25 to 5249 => 1.6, 12.5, 16.4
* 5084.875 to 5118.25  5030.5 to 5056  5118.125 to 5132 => -1.2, 13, 11.7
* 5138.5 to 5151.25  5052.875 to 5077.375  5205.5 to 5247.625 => 1.7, 13.1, 17.1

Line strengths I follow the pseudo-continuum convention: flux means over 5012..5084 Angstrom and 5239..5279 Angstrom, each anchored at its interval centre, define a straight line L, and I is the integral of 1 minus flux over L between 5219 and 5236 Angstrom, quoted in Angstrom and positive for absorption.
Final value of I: -1.8 Angstrom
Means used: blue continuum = 12.8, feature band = 18.4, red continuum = 17.3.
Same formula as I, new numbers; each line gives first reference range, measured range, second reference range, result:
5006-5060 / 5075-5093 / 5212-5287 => 1.9 Angstrom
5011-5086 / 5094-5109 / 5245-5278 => 2.2 Angstrom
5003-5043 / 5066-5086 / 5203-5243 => 1.5 Angstrom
